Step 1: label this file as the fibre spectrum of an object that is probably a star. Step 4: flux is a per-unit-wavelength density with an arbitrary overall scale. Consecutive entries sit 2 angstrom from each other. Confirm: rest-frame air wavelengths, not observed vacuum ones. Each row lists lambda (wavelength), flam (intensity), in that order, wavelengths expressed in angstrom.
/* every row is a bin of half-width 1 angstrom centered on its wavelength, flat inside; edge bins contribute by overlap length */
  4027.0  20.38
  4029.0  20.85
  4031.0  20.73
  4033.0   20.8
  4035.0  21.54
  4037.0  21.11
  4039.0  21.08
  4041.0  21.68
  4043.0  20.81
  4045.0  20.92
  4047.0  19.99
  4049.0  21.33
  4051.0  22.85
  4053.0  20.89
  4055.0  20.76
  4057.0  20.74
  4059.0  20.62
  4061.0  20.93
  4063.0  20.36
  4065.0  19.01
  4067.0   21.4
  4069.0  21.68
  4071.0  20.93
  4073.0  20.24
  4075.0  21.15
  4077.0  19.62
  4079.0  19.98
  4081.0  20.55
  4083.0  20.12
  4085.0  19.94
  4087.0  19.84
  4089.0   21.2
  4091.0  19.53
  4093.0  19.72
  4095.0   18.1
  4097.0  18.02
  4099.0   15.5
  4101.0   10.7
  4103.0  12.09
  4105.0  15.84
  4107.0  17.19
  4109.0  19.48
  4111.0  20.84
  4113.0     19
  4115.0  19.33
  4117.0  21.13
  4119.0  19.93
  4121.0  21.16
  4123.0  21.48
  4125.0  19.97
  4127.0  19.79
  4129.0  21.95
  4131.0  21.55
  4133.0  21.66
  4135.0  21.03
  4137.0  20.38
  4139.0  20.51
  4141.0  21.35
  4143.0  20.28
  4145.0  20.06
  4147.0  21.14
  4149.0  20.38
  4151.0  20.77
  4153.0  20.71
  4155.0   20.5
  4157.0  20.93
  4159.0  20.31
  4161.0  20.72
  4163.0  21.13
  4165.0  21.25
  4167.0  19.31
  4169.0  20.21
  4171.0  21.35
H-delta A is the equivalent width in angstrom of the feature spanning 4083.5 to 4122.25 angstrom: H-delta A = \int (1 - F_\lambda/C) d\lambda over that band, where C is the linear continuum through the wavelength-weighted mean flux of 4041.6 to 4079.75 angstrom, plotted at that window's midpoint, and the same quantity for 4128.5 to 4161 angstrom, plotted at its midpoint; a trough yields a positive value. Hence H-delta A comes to 4.5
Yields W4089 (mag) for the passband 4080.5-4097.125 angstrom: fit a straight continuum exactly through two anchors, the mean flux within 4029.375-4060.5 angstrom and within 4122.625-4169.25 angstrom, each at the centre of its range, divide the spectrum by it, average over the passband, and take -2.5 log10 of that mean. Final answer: 0.06 mag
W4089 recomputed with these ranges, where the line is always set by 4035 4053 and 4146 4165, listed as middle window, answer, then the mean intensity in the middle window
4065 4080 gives 0.03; 20.6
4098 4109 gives 0.38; 14.7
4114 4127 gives 0.02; 20.4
